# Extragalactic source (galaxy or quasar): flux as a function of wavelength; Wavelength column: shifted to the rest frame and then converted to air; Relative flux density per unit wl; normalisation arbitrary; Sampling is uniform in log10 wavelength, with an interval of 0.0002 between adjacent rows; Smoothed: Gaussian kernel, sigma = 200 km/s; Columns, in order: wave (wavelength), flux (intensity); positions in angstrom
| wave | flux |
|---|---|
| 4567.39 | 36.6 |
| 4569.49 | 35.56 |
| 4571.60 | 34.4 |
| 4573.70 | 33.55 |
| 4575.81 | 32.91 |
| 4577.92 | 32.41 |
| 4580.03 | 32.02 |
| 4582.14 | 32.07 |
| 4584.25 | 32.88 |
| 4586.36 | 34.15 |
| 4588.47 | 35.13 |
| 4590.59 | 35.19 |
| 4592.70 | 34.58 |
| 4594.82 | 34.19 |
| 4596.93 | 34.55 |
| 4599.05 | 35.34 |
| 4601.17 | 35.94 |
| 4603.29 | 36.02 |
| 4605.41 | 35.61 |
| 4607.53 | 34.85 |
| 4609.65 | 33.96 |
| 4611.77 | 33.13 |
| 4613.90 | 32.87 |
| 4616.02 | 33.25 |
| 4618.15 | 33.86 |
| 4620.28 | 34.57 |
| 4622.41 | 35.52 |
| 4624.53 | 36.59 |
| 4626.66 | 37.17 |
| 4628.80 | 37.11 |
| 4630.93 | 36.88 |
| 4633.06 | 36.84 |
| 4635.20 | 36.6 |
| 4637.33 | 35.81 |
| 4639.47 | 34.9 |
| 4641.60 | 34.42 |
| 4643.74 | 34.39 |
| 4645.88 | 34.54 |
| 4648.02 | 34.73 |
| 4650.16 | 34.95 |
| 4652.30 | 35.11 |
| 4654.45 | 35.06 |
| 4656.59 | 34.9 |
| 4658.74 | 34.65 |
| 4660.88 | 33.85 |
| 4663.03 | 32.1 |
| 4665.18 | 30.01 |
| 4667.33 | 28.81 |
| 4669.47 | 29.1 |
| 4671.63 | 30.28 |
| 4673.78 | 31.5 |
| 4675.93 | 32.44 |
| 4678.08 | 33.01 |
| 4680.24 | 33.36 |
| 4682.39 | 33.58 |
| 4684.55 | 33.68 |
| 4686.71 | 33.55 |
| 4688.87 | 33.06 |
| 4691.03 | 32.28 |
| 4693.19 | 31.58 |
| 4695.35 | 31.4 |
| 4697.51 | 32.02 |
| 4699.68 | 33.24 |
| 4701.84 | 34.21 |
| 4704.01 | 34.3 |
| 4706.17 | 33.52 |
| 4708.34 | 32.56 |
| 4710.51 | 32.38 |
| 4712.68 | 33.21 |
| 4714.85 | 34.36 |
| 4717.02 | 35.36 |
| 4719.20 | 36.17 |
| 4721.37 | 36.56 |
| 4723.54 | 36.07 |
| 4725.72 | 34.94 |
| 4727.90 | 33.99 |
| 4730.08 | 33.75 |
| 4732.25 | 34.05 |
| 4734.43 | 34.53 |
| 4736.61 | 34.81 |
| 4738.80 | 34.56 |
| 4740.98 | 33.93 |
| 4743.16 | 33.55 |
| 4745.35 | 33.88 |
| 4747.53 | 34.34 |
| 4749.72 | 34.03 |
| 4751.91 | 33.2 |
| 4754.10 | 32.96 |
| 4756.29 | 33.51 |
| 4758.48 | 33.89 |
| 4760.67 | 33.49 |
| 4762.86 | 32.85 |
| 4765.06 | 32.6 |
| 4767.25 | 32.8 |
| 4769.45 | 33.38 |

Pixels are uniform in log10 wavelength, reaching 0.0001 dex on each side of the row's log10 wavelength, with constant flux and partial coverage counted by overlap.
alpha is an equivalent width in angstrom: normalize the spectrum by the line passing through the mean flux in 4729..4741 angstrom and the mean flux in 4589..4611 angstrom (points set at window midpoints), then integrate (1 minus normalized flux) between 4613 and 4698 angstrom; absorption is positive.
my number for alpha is 2.35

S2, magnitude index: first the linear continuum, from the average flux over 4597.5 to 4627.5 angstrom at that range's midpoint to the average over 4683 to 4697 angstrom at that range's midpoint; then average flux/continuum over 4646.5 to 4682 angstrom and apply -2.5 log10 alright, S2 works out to 0.019 mag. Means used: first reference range 34.9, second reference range 32.6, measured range 32.8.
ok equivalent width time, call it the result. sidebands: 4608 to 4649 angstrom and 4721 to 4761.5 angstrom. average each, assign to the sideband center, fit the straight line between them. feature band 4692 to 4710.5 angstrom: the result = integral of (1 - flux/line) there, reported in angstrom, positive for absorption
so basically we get 0.9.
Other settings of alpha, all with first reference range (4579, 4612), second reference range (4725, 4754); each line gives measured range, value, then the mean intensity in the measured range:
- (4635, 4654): -0.4 angstrom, 35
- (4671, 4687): 0.7 angstrom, 32.7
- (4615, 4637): -1.0 angstrom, 35.8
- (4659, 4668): 0.7 angstrom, 31.6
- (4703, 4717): 0.2 angstrom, 33.5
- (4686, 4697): 0.6 angstrom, 32.3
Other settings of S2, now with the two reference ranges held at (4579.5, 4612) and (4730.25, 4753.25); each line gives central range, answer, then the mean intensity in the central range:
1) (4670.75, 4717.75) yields 0.040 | 32.9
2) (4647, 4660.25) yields -0.018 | 34.9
